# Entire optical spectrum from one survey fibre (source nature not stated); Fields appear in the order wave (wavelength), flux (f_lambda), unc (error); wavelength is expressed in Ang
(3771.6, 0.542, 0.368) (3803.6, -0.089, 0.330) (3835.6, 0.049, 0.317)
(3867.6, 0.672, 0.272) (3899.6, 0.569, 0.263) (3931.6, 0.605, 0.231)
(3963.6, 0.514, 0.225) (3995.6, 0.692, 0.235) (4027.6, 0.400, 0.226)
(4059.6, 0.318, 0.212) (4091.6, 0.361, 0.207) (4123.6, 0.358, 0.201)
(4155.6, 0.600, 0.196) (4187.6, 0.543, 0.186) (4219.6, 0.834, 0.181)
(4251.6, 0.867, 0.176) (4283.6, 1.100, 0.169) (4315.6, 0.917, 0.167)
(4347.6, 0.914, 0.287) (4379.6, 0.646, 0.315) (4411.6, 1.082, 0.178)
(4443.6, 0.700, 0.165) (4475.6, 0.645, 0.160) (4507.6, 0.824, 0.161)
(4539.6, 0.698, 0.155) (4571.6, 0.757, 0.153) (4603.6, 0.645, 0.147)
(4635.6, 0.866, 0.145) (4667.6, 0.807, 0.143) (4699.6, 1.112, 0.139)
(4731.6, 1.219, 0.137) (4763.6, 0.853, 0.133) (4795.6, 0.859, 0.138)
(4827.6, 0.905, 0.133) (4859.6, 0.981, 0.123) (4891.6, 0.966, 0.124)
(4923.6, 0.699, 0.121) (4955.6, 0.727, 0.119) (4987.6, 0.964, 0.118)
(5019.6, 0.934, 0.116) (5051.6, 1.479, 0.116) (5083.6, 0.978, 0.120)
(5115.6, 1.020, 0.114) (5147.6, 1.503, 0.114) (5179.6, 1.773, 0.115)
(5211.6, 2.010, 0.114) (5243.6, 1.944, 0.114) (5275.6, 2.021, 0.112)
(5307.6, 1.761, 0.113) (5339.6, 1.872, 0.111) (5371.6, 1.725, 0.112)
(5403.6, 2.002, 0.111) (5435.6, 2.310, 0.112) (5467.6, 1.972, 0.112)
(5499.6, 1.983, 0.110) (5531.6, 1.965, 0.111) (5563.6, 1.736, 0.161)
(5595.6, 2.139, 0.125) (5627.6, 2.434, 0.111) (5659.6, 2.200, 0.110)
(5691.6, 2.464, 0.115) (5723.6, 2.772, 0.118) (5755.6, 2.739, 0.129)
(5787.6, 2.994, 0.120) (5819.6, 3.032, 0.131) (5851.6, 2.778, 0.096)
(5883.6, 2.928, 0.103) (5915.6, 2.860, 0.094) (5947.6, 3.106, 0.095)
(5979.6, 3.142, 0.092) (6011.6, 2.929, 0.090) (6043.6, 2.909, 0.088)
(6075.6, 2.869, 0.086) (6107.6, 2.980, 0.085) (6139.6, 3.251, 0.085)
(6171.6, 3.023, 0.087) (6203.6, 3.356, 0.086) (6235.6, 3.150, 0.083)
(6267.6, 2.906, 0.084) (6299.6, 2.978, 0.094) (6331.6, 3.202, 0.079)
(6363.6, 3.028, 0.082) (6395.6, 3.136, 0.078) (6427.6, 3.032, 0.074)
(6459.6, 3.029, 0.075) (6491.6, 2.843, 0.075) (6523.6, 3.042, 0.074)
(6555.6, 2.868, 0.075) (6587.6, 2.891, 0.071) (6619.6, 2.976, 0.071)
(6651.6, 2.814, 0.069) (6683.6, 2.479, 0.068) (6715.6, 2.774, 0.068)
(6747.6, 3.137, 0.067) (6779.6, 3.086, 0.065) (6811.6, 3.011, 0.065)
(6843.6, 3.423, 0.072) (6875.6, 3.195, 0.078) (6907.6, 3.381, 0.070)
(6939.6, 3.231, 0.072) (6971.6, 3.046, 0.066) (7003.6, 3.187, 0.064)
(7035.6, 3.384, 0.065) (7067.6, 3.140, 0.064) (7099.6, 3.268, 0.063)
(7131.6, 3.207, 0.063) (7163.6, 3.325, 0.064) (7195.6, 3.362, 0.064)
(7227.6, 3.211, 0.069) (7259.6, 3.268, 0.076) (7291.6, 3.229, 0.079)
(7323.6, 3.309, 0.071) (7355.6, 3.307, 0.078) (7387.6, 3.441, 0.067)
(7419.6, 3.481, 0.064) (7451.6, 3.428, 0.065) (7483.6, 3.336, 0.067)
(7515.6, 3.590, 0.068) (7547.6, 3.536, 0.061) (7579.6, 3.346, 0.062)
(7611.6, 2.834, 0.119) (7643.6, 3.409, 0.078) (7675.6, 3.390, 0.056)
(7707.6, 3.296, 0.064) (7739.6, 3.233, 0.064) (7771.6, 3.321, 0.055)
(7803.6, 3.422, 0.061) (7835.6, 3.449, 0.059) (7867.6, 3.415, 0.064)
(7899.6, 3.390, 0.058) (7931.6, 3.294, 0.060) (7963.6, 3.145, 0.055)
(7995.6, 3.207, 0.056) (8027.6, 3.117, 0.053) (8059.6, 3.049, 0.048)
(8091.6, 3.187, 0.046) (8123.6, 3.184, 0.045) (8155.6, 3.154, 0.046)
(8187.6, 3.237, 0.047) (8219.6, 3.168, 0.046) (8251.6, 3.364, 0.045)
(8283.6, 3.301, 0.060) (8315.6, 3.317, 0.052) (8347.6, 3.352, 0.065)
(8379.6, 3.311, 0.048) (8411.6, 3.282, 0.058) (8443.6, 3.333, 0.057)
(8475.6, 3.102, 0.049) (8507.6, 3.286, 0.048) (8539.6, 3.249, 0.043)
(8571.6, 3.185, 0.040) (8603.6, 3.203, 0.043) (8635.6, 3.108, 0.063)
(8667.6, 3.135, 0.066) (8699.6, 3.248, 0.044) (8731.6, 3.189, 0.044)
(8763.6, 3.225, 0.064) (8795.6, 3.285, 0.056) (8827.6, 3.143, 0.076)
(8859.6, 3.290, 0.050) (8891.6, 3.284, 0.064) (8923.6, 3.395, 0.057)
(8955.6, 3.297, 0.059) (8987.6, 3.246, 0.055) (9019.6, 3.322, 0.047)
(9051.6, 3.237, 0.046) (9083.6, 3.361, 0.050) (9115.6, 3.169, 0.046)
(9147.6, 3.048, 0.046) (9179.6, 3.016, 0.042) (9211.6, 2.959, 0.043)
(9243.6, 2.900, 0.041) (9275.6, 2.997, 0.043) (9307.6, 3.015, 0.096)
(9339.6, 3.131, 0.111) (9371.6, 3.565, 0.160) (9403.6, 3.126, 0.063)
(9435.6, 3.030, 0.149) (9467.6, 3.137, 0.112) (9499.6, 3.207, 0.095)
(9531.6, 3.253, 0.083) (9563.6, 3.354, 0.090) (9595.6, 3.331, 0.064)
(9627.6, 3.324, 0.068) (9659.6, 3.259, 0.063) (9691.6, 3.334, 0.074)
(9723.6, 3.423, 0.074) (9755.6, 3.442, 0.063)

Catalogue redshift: 0.291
